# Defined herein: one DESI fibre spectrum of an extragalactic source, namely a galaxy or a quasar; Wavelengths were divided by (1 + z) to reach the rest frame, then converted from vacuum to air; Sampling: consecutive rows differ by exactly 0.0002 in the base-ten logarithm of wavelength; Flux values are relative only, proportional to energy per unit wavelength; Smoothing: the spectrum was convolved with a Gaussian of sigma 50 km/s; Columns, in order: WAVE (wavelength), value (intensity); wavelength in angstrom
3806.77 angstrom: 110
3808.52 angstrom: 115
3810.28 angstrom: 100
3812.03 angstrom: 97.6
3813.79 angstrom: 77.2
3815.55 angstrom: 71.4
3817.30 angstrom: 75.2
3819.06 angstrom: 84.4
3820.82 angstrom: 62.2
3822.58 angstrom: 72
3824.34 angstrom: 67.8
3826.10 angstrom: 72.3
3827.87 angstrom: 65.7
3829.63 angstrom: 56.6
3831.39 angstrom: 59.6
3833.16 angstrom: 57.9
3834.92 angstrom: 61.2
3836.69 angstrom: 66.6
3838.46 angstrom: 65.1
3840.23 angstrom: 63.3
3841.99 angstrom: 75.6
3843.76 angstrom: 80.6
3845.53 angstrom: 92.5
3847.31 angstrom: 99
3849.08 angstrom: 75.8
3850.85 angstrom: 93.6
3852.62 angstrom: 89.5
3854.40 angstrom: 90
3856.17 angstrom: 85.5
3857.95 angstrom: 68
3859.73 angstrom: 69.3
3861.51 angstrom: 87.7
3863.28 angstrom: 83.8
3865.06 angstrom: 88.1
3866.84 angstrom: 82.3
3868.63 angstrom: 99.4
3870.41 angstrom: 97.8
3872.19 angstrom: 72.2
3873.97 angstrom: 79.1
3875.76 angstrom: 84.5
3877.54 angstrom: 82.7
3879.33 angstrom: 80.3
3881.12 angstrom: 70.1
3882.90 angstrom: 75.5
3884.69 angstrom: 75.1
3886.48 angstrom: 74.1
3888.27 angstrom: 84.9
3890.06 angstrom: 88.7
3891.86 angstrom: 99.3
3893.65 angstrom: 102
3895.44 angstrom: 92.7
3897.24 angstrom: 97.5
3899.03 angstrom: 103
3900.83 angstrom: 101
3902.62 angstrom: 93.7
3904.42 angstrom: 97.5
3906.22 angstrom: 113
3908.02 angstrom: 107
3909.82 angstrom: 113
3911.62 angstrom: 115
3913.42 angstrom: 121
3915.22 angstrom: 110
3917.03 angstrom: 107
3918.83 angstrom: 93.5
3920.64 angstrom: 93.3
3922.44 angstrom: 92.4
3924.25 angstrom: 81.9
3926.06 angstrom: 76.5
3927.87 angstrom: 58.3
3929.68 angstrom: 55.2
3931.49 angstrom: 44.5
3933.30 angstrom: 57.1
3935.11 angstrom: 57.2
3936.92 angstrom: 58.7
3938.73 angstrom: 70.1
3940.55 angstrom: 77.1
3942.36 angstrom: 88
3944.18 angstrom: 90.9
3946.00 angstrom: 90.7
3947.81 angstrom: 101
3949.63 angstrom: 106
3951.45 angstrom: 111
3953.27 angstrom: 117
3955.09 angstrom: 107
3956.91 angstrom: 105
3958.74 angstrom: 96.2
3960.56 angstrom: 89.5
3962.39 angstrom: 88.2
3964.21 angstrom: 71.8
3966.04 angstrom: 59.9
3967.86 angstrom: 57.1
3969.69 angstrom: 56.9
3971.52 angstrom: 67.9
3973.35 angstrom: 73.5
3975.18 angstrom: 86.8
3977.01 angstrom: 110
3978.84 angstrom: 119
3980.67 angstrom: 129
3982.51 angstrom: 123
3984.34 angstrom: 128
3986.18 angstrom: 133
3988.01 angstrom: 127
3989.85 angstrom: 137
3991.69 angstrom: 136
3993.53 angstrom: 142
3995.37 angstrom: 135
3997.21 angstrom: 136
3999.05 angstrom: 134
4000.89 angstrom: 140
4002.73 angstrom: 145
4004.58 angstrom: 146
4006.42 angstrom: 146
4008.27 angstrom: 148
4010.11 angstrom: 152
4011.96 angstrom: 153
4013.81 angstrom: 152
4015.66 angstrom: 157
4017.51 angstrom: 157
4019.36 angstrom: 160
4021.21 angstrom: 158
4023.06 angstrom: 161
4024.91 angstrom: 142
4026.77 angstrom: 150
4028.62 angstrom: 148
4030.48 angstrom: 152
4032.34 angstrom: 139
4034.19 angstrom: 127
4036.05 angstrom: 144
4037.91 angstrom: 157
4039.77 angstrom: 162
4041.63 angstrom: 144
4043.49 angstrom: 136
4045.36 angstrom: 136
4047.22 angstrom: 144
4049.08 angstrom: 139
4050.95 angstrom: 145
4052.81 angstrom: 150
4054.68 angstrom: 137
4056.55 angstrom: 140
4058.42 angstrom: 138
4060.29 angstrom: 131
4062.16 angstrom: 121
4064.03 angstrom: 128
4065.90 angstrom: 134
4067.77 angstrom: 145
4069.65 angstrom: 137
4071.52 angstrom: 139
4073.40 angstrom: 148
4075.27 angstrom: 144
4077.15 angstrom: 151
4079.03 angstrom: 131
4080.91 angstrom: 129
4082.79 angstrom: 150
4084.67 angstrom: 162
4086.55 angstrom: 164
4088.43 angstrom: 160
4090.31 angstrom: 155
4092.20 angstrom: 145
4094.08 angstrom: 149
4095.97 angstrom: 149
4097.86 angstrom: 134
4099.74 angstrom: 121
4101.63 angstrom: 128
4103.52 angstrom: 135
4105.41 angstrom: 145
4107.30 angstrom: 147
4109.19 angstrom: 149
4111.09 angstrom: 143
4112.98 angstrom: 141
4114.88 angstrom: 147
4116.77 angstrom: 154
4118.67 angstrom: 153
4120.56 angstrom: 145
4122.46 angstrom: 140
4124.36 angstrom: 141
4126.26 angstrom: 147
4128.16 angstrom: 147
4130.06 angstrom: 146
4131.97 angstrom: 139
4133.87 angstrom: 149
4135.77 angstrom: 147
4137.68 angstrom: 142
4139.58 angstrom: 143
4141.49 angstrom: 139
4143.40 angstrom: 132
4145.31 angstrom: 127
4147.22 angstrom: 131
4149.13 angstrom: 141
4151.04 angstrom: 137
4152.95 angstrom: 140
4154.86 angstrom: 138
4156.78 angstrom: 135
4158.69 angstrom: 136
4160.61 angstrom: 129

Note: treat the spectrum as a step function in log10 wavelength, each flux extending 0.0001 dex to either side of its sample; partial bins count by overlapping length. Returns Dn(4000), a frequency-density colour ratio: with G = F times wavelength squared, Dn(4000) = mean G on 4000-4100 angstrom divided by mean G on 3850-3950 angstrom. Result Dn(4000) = 1.80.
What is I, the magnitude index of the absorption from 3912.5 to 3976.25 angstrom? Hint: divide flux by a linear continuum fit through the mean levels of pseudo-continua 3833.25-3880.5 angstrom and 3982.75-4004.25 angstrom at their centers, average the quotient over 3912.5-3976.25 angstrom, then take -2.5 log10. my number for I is 0.35 mag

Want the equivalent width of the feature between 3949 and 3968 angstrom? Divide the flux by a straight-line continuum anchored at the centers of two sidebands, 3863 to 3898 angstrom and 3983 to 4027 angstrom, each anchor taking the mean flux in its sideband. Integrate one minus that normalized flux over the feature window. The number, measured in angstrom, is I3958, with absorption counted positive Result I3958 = 4.53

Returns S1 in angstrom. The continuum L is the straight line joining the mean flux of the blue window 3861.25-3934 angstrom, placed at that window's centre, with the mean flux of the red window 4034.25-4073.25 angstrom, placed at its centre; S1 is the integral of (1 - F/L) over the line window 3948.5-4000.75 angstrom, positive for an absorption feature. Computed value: 3.4 angstrom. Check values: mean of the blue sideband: 88.7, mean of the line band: 107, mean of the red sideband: 140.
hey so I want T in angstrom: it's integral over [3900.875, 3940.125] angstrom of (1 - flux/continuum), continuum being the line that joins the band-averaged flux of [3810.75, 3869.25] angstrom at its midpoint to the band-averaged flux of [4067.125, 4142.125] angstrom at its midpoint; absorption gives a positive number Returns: 4.1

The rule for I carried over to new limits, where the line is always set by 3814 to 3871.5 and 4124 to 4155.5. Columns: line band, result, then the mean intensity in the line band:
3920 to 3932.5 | 0.309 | 71.1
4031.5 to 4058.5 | -0.187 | 143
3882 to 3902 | -0.035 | 90.4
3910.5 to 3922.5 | -0.143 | 106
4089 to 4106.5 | -0.074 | 141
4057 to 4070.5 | -0.080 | 134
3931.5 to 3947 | 0.327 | 72.3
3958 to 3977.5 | 0.320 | 77.1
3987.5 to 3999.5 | -0.236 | 136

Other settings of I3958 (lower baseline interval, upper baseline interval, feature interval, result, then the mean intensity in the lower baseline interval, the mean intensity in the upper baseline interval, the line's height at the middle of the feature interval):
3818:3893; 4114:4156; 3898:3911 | -2.2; 78.2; 142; 89.4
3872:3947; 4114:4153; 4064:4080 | -1.7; 86.5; 142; 127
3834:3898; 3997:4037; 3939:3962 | 4.2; 82.6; 148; 119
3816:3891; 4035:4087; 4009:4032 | -4.2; 77.5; 142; 130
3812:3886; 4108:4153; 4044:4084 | -3.8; 77.2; 143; 127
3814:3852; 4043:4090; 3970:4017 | -3.5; 72.5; 142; 120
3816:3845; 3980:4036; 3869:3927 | 2.2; 68.3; 143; 96.8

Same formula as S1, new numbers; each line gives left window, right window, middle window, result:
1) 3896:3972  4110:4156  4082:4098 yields -2.8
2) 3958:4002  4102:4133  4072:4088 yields -1.5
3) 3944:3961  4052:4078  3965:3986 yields 3.2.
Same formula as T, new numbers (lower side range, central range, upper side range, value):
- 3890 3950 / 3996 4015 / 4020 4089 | -3.22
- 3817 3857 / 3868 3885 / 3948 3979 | -0.57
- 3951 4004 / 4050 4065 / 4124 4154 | -1.39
